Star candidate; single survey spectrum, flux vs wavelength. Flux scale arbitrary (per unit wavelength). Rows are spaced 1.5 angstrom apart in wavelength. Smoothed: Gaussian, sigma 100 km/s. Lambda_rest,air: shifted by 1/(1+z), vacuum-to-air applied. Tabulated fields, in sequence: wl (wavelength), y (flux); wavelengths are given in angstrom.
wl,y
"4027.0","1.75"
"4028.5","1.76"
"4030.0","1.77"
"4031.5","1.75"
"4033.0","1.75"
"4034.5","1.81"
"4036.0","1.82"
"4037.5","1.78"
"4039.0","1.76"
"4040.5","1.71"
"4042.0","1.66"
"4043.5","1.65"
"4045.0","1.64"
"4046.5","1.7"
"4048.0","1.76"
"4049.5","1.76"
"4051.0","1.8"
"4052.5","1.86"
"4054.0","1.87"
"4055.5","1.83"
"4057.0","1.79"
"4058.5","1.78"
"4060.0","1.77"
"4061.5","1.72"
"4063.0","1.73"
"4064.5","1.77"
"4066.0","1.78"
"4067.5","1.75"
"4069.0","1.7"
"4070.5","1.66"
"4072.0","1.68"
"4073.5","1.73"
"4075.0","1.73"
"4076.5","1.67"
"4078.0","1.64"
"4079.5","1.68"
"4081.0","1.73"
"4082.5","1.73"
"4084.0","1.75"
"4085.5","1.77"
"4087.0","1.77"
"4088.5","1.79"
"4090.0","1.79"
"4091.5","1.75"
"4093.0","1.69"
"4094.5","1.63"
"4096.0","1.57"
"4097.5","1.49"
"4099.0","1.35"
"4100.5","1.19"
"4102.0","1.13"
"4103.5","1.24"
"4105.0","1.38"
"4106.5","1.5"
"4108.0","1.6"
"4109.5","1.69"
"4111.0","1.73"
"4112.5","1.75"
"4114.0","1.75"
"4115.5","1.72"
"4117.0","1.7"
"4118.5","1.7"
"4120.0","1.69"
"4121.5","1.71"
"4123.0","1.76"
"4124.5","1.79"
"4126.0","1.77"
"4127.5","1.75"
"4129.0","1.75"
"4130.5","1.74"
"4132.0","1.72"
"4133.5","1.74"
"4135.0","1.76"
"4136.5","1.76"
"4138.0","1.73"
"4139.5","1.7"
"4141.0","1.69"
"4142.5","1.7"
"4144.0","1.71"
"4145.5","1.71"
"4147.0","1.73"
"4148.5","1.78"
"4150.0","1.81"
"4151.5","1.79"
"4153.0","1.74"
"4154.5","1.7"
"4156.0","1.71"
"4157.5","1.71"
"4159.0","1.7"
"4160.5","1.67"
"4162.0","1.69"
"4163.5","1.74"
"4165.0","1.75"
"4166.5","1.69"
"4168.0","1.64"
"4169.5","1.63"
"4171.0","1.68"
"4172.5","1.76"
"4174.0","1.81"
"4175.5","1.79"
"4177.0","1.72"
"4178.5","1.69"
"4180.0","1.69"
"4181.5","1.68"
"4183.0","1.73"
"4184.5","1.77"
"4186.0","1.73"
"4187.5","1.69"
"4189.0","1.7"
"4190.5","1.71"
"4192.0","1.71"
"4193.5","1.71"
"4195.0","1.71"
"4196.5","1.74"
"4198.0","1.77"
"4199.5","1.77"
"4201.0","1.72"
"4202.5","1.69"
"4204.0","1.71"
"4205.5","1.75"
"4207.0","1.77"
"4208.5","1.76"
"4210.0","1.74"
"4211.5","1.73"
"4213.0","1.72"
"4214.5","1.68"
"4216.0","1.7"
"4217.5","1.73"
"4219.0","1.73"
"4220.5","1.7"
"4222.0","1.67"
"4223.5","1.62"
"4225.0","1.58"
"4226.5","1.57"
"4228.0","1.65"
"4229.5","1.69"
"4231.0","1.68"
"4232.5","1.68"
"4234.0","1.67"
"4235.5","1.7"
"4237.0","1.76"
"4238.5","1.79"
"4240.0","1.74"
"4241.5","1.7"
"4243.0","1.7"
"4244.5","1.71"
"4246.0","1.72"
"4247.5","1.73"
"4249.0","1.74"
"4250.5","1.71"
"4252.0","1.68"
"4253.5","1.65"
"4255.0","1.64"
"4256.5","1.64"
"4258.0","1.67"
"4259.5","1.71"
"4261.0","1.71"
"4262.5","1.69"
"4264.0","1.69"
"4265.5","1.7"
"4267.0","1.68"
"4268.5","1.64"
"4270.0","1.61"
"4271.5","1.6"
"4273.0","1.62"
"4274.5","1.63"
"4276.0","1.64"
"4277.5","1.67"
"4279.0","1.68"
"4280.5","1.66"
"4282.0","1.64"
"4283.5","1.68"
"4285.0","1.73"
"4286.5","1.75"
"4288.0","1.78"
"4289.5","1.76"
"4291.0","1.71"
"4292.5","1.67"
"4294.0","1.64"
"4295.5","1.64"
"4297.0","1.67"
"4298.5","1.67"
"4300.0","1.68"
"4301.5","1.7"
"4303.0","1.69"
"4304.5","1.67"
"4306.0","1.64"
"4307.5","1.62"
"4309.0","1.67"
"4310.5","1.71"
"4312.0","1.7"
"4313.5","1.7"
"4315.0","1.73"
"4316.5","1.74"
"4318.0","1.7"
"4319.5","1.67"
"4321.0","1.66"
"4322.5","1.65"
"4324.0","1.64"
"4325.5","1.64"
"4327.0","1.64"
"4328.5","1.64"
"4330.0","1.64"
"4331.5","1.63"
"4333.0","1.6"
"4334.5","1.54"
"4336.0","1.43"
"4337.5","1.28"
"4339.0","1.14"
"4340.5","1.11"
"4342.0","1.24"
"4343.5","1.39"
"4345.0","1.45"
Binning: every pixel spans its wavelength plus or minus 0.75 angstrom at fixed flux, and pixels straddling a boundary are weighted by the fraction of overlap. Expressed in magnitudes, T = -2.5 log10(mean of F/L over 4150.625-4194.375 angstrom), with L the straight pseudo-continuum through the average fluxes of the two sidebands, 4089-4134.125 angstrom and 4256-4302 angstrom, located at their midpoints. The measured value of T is -0.05 mag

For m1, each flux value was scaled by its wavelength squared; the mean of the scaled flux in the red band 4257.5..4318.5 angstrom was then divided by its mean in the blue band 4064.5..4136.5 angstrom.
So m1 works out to 1.10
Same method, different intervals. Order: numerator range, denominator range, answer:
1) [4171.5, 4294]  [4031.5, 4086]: 1.06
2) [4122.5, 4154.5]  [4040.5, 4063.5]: 1.04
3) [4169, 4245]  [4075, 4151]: 1.07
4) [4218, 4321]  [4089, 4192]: 1.06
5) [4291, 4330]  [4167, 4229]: 1.03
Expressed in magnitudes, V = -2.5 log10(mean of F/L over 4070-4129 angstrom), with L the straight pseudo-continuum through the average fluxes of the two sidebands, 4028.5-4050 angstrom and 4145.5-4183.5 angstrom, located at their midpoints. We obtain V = 0.054 mag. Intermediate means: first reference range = 1.74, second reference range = 1.72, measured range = 1.65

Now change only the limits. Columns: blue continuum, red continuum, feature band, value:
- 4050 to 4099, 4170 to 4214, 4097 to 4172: 0.039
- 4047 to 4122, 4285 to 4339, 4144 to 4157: -0.049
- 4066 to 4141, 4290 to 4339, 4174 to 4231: -0.037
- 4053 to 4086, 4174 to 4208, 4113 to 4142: 0.000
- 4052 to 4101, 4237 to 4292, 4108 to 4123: -0.007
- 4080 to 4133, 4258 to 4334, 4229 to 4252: -0.032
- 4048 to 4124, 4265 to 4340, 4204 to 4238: -0.026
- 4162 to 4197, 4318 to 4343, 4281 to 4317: -0.090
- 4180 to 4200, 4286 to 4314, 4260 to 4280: 0.024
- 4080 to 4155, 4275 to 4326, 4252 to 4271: 0.007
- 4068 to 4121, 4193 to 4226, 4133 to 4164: -0.037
